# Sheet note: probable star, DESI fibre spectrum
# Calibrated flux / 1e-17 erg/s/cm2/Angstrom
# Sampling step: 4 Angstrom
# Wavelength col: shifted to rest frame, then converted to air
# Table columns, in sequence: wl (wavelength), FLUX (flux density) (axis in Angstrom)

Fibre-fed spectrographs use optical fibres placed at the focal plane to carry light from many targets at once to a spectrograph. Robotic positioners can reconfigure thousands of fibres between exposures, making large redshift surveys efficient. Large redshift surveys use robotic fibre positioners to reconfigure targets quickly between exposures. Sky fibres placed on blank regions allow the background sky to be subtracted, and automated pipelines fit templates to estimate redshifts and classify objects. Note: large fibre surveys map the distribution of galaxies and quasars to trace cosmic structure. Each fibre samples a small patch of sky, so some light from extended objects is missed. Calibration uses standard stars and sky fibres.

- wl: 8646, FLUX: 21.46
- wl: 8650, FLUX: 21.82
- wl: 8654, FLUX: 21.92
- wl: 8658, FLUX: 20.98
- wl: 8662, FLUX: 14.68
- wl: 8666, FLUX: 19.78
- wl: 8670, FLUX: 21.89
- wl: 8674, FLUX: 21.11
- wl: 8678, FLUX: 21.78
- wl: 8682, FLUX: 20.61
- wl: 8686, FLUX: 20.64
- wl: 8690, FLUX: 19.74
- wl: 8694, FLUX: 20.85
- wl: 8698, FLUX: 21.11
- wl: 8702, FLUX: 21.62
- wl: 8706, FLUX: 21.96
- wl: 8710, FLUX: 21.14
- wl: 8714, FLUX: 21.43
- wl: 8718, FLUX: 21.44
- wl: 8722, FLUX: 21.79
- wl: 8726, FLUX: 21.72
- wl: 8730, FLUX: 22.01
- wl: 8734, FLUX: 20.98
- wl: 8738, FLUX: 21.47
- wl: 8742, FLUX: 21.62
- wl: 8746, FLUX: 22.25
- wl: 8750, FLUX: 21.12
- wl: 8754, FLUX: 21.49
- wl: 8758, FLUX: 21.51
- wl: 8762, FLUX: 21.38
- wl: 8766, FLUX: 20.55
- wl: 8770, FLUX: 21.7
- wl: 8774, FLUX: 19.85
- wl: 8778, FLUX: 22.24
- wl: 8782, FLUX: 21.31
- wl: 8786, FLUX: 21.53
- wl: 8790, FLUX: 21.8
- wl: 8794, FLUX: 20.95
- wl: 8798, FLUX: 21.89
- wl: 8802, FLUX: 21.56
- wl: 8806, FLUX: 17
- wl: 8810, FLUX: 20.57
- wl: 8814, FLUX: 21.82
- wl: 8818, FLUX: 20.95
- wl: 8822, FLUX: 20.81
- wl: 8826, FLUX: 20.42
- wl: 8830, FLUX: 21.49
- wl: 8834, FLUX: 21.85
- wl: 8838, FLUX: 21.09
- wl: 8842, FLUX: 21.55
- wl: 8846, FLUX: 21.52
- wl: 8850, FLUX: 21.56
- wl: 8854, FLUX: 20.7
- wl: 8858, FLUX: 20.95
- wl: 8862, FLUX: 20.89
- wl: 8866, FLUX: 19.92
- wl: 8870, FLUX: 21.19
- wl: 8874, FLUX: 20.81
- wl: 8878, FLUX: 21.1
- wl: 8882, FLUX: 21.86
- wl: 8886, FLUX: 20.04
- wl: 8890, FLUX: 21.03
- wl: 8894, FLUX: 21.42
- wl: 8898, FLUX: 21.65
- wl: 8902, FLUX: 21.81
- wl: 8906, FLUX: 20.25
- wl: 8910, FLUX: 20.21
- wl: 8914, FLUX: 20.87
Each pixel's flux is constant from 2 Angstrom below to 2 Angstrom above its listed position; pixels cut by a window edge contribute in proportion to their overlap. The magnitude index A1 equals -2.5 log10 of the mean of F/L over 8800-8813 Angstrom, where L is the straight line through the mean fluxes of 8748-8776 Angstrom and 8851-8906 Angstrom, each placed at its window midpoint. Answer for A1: 0.06 mag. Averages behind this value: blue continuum 21.1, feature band 19.9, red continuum 21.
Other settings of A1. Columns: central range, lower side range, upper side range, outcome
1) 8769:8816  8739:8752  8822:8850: 0.02 mag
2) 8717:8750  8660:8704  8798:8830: -0.06 mag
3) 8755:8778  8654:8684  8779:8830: -0.02 mag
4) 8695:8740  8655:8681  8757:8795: -0.04 mag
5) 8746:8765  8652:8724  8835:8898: -0.03 mag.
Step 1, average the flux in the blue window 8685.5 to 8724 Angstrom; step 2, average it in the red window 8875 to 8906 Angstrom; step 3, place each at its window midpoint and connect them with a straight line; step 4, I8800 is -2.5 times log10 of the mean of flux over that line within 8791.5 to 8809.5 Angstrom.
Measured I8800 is 0.04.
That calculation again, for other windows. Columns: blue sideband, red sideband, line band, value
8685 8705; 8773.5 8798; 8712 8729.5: -0.03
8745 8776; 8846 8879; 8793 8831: 0.02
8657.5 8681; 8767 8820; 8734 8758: -0.05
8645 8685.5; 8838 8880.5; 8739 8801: -0.03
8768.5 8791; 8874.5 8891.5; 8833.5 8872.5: 0.00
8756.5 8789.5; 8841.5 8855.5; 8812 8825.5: 0.01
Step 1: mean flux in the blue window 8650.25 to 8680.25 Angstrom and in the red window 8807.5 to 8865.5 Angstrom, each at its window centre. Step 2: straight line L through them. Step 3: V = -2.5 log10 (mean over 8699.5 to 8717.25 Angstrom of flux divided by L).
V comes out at -0.05 mag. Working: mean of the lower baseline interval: 20.4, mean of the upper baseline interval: 21.1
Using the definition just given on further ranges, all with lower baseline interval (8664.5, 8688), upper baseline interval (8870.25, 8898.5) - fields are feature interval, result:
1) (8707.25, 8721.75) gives -0.02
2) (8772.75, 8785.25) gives -0.01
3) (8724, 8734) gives -0.03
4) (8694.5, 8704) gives -0.01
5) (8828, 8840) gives -0.02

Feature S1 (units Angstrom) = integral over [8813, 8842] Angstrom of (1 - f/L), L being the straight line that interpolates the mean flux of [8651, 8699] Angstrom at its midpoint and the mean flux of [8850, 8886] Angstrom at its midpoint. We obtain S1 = -0.5 Angstrom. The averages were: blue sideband 20.4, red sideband 20.9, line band 21.2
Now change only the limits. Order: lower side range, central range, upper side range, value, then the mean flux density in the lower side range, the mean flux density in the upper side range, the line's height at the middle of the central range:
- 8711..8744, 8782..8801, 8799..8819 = -0.8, 21.5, 20.4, 20.7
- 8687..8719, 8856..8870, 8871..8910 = 0.3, 21.1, 21.1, 21.1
